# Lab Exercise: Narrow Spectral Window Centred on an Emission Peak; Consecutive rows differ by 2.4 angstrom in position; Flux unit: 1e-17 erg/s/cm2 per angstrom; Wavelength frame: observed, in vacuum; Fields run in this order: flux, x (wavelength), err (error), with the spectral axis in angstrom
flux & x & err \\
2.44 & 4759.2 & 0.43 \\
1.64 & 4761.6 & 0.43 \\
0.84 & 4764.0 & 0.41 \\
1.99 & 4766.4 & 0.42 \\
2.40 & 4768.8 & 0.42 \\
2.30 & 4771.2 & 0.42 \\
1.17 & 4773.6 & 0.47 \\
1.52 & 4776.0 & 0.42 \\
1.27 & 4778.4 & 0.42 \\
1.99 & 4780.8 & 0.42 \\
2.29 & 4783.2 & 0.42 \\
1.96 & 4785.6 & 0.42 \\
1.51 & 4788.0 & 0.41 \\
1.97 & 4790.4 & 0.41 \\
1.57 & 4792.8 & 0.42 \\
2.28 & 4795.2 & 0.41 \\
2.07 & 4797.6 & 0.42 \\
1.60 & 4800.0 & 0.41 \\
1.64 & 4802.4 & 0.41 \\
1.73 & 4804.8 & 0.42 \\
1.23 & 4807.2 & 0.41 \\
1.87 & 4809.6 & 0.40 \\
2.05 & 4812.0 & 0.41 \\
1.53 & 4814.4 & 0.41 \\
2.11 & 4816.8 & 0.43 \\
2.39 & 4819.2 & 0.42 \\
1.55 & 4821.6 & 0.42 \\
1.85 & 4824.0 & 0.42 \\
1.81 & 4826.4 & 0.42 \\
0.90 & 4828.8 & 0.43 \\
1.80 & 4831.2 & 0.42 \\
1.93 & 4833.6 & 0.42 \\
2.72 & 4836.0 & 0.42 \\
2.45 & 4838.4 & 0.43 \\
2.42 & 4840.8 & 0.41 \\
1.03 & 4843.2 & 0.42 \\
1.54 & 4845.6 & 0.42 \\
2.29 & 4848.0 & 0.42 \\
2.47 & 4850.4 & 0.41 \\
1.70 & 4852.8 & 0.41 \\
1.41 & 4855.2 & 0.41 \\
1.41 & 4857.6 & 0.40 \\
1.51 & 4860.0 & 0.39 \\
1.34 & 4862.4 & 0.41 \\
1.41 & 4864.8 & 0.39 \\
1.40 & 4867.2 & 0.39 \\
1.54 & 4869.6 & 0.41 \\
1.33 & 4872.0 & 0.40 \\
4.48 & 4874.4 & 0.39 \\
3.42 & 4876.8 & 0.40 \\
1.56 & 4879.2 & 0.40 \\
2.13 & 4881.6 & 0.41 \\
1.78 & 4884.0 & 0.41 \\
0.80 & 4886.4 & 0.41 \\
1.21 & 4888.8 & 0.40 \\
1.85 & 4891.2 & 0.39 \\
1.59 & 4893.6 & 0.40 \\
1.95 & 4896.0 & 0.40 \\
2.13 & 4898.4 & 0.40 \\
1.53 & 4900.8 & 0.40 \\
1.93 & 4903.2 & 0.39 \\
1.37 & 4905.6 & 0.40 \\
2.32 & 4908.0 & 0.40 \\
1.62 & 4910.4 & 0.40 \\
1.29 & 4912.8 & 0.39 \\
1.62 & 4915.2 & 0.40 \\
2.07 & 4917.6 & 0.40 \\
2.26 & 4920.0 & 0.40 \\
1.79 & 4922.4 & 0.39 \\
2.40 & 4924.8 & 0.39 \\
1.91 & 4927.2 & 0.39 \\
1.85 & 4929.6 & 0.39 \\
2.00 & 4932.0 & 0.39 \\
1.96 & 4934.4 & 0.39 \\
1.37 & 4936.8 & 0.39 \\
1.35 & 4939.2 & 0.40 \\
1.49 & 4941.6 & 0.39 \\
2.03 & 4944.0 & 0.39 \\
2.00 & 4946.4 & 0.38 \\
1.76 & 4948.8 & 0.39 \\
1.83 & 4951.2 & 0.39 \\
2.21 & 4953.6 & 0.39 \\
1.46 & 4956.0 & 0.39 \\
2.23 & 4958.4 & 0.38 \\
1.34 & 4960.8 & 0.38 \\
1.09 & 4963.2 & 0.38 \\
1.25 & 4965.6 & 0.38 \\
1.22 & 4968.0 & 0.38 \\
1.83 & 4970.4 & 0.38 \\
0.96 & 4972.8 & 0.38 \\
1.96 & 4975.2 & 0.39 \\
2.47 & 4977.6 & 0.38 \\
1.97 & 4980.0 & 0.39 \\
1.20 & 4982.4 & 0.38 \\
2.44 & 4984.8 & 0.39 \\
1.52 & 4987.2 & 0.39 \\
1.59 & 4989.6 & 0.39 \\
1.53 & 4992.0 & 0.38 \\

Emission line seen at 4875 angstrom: H-gamma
